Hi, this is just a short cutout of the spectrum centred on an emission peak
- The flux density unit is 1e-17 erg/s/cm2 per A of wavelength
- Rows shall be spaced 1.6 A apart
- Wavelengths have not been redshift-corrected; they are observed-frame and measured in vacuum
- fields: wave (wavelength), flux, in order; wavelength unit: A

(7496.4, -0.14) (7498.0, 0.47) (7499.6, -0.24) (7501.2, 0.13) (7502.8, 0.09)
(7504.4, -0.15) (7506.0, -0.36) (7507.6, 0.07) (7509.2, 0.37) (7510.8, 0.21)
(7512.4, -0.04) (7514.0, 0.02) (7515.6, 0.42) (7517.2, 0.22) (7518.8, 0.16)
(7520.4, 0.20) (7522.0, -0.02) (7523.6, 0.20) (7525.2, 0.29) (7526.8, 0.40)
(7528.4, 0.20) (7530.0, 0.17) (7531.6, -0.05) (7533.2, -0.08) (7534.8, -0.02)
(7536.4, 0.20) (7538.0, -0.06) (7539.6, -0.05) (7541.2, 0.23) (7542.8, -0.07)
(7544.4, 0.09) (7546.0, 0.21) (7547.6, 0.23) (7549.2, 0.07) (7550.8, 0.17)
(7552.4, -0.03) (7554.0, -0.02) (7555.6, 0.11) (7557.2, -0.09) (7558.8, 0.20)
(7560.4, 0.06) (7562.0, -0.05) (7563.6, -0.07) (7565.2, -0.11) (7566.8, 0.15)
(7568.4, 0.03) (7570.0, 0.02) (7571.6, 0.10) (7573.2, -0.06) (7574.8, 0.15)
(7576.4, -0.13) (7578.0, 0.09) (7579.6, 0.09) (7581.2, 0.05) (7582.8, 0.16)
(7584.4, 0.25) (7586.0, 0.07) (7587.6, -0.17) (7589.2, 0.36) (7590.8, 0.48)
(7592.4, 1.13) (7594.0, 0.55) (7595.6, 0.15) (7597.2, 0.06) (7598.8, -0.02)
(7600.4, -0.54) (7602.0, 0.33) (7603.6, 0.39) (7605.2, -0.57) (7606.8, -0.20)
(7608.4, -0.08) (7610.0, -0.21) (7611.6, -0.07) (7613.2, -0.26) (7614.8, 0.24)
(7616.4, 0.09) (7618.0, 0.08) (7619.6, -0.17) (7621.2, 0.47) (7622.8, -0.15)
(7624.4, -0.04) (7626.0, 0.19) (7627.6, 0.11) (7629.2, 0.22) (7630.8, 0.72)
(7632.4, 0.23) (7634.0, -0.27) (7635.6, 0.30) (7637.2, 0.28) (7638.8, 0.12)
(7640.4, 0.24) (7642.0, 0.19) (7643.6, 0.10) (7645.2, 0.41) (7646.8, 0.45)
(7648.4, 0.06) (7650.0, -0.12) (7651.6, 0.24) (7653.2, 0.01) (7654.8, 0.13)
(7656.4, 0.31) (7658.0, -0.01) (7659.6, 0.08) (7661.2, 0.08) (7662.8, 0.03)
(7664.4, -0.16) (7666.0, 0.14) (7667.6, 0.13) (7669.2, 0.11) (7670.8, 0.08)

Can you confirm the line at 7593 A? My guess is H-gamma 4340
